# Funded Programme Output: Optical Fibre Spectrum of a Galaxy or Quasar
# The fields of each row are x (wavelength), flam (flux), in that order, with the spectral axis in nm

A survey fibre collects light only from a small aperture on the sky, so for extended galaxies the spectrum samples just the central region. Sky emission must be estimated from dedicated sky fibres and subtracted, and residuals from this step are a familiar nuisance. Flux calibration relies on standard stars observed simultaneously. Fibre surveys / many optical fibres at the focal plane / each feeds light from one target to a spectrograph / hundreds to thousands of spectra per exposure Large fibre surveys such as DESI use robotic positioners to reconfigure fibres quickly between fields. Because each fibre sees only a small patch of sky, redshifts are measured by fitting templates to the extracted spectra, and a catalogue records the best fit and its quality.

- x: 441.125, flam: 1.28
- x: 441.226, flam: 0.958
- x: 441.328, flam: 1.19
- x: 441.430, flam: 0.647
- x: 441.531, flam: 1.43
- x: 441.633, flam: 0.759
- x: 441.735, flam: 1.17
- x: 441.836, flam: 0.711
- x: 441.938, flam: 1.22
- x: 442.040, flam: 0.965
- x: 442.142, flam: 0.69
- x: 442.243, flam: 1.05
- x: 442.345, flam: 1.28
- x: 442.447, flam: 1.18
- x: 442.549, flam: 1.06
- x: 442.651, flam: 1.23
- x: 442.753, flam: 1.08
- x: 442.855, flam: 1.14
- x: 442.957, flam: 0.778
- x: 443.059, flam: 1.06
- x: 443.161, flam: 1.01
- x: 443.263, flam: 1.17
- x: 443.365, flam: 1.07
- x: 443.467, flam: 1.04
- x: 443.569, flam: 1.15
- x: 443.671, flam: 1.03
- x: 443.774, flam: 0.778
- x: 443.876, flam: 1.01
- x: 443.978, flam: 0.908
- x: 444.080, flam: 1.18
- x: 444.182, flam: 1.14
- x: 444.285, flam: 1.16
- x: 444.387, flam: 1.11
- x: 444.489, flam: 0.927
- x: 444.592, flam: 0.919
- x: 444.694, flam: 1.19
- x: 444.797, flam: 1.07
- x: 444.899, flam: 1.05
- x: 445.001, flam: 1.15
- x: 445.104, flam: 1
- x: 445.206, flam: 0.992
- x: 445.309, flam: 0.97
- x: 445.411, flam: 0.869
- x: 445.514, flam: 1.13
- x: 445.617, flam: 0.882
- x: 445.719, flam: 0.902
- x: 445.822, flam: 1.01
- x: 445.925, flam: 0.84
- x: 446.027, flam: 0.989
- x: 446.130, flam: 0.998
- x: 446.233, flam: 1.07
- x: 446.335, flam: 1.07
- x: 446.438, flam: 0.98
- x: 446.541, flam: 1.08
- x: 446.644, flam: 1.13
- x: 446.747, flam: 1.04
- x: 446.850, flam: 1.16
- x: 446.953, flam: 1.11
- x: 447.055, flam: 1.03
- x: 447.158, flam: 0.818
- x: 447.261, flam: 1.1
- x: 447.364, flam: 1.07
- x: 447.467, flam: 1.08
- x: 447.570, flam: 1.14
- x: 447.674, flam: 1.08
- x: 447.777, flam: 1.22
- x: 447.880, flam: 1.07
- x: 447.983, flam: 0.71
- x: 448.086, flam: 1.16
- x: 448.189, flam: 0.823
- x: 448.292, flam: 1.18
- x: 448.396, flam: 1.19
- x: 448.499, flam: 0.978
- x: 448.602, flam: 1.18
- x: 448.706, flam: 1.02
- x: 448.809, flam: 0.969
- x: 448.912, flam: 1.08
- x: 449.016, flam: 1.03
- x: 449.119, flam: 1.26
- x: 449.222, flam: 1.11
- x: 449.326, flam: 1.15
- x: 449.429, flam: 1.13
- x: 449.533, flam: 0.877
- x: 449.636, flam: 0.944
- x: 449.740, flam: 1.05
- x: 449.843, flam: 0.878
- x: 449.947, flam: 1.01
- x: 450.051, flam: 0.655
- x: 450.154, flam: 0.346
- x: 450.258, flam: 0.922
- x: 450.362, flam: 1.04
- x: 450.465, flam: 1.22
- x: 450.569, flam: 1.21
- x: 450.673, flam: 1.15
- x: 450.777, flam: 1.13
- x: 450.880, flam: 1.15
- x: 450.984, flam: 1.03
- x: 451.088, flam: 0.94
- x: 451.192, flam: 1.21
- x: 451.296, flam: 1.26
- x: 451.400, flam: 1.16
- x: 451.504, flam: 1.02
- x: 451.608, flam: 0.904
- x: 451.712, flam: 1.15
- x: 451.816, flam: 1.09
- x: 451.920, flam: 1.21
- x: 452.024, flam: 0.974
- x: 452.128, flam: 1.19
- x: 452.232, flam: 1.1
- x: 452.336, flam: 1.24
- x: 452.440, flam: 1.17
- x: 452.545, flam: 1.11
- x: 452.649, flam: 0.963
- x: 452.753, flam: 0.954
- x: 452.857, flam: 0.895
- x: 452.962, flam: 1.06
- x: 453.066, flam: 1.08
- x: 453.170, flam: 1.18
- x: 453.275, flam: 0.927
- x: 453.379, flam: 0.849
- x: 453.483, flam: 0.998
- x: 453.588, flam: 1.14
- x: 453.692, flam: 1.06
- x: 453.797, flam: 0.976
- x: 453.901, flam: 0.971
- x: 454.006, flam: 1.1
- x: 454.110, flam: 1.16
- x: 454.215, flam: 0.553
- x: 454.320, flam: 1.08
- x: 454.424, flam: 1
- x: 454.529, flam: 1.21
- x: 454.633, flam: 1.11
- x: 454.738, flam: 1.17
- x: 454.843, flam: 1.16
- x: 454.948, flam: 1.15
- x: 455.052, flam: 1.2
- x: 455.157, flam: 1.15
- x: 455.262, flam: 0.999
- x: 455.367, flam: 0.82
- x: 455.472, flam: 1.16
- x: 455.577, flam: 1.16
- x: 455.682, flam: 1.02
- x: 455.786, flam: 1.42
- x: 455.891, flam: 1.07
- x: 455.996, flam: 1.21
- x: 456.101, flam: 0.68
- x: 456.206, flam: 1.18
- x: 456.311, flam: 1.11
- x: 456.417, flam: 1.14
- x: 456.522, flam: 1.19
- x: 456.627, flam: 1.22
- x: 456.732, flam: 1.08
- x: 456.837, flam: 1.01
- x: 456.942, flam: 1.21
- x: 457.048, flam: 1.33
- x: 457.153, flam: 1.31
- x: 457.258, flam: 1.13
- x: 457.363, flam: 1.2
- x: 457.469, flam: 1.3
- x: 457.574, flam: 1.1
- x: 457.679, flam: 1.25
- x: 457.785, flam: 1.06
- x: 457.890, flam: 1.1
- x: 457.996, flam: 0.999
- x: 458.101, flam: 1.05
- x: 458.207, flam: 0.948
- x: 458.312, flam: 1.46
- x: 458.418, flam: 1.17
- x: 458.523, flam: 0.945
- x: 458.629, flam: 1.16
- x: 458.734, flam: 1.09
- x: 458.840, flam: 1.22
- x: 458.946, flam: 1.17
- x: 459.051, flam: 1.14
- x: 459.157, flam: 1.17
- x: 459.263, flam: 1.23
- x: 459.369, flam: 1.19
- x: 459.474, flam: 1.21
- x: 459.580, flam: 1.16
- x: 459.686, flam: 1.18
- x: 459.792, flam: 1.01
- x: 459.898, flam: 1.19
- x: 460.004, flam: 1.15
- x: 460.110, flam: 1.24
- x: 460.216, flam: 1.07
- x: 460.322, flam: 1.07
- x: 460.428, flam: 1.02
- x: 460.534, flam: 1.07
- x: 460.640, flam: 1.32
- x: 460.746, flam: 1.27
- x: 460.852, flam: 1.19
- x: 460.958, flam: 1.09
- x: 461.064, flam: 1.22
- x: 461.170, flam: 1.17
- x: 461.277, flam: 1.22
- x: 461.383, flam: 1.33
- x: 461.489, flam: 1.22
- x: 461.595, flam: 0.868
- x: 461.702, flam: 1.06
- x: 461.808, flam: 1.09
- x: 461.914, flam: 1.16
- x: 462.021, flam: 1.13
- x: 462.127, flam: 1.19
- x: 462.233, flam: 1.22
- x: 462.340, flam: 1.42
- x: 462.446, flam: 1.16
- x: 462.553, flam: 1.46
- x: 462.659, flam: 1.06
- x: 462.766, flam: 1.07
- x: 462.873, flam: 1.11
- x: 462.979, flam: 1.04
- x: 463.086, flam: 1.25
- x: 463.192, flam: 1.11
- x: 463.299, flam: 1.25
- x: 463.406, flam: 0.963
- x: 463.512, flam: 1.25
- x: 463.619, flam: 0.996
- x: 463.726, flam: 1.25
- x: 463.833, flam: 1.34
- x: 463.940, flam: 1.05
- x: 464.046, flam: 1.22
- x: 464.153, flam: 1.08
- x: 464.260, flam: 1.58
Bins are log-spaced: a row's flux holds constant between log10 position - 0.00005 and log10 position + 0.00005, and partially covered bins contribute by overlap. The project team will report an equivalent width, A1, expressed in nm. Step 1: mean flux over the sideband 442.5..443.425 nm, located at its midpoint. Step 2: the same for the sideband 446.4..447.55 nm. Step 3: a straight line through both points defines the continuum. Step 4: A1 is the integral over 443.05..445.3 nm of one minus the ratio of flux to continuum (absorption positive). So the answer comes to 0.03 nm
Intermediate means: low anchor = 1.07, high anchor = 1.06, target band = 1.05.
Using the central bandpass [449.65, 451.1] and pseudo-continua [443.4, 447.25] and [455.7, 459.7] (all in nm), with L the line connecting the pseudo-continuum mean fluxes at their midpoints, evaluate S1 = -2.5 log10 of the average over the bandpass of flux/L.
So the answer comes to 0.10 mag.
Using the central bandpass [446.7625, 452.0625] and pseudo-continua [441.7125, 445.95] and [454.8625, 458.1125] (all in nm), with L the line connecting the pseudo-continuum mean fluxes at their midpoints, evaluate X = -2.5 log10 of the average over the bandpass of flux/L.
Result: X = 0.03 mag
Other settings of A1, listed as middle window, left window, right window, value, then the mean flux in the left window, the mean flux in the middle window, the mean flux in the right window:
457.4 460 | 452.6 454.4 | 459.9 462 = -0.10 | 0.997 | 1.15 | 1.15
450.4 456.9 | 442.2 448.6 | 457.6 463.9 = 0.12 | 1.05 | 1.08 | 1.16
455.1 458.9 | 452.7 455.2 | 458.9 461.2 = -0.09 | 1.05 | 1.13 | 1.16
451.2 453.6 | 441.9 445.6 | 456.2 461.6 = 0.08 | 1.05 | 1.07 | 1.16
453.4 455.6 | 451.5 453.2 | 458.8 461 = 0.08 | 1.08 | 1.06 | 1.16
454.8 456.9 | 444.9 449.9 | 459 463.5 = 0.01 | 1.04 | 1.11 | 1.16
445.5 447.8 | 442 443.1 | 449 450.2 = -0.10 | 1.05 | 1.04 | 0.954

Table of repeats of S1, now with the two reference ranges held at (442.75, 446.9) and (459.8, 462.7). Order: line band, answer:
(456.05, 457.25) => 0.00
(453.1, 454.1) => 0.08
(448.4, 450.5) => 0.08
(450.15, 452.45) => -0.01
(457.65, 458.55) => 0.03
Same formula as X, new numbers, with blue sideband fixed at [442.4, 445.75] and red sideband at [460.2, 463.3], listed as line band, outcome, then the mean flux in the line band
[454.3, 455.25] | -0.018 mag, 1.13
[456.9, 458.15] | -0.034 mag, 1.17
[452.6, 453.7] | 0.099 mag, 1.01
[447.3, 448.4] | 0.007 mag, 1.06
